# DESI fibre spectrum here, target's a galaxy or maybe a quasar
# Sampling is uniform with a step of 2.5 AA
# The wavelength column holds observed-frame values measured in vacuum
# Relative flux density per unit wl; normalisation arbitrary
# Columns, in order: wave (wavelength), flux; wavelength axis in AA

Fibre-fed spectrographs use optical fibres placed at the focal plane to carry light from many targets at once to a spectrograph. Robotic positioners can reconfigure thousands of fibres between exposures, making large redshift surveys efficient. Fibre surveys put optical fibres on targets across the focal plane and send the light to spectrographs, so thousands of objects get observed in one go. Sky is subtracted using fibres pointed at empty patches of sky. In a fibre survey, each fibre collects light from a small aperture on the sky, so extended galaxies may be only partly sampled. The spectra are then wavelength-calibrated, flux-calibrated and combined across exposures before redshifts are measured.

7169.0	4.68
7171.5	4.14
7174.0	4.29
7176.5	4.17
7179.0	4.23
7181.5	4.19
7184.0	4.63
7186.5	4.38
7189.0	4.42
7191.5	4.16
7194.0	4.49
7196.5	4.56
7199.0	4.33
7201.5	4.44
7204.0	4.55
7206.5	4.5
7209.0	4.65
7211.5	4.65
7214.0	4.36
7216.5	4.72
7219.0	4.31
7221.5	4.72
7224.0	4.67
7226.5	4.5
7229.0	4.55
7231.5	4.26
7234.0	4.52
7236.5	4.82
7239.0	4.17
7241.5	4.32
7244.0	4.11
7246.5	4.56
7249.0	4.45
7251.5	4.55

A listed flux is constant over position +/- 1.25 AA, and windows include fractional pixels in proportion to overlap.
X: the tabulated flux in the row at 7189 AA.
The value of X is 4.42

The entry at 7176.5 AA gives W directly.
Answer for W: 4.17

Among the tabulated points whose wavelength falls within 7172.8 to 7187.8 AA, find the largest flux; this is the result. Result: 4.63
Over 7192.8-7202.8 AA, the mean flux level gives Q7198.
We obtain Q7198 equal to 4.46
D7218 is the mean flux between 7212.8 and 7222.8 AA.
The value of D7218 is 4.53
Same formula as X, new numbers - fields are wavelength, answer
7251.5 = 4.55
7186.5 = 4.38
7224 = 4.67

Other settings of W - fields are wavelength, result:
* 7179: 4.23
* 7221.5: 4.72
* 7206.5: 4.5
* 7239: 4.17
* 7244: 4.11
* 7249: 4.45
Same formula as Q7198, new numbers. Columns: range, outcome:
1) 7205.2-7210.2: 4.57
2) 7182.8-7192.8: 4.4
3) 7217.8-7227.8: 4.55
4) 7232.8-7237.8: 4.67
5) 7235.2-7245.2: 4.36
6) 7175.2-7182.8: 4.2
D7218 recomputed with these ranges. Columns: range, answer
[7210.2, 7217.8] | 4.58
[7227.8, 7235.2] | 4.44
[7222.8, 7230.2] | 4.57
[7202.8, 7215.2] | 4.54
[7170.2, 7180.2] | 4.21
